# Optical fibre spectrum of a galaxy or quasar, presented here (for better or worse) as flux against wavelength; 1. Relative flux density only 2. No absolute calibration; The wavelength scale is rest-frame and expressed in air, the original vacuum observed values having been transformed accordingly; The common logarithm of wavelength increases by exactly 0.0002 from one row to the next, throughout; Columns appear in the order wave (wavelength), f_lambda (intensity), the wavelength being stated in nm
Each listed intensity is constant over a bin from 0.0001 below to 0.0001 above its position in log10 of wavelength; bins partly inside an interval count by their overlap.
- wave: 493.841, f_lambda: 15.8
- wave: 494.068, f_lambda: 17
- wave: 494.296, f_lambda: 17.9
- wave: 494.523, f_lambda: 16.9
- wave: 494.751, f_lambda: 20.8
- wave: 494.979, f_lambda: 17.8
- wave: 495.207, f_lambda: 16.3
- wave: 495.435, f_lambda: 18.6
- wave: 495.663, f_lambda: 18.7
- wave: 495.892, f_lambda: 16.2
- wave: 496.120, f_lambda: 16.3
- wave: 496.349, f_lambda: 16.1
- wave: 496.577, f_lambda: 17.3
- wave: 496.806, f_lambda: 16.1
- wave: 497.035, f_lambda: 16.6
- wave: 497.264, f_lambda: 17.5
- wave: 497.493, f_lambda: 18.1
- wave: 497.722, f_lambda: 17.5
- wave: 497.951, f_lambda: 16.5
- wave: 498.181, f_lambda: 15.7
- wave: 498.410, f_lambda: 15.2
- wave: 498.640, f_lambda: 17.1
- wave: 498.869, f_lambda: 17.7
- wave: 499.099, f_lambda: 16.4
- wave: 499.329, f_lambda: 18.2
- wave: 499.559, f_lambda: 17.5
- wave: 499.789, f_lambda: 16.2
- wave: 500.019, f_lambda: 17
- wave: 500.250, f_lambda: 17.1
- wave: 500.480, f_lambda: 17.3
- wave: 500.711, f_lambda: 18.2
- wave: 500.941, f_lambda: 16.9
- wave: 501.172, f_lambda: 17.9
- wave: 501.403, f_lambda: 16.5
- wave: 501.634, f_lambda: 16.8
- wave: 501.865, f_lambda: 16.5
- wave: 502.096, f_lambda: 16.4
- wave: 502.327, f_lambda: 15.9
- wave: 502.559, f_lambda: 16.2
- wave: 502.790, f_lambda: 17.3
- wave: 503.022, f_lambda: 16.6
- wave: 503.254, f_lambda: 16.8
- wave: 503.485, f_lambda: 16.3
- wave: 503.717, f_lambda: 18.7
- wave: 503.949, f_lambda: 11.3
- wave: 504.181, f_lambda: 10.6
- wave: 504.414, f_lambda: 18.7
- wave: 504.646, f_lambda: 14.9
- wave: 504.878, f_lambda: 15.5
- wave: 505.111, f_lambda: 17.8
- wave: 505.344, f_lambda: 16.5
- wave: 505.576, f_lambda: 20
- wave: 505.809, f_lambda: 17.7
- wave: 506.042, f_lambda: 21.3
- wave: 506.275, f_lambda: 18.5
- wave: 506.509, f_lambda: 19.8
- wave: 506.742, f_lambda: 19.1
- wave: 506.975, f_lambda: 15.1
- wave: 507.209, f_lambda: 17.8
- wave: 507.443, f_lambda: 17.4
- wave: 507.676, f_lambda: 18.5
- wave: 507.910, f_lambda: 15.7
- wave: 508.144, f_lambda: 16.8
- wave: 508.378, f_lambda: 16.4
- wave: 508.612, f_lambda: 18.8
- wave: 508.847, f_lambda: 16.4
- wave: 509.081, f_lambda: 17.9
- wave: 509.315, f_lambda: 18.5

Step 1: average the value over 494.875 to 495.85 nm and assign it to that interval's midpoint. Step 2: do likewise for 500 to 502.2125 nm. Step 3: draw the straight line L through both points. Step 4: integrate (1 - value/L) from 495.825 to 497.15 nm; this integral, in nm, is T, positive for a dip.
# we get 0.09 nm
